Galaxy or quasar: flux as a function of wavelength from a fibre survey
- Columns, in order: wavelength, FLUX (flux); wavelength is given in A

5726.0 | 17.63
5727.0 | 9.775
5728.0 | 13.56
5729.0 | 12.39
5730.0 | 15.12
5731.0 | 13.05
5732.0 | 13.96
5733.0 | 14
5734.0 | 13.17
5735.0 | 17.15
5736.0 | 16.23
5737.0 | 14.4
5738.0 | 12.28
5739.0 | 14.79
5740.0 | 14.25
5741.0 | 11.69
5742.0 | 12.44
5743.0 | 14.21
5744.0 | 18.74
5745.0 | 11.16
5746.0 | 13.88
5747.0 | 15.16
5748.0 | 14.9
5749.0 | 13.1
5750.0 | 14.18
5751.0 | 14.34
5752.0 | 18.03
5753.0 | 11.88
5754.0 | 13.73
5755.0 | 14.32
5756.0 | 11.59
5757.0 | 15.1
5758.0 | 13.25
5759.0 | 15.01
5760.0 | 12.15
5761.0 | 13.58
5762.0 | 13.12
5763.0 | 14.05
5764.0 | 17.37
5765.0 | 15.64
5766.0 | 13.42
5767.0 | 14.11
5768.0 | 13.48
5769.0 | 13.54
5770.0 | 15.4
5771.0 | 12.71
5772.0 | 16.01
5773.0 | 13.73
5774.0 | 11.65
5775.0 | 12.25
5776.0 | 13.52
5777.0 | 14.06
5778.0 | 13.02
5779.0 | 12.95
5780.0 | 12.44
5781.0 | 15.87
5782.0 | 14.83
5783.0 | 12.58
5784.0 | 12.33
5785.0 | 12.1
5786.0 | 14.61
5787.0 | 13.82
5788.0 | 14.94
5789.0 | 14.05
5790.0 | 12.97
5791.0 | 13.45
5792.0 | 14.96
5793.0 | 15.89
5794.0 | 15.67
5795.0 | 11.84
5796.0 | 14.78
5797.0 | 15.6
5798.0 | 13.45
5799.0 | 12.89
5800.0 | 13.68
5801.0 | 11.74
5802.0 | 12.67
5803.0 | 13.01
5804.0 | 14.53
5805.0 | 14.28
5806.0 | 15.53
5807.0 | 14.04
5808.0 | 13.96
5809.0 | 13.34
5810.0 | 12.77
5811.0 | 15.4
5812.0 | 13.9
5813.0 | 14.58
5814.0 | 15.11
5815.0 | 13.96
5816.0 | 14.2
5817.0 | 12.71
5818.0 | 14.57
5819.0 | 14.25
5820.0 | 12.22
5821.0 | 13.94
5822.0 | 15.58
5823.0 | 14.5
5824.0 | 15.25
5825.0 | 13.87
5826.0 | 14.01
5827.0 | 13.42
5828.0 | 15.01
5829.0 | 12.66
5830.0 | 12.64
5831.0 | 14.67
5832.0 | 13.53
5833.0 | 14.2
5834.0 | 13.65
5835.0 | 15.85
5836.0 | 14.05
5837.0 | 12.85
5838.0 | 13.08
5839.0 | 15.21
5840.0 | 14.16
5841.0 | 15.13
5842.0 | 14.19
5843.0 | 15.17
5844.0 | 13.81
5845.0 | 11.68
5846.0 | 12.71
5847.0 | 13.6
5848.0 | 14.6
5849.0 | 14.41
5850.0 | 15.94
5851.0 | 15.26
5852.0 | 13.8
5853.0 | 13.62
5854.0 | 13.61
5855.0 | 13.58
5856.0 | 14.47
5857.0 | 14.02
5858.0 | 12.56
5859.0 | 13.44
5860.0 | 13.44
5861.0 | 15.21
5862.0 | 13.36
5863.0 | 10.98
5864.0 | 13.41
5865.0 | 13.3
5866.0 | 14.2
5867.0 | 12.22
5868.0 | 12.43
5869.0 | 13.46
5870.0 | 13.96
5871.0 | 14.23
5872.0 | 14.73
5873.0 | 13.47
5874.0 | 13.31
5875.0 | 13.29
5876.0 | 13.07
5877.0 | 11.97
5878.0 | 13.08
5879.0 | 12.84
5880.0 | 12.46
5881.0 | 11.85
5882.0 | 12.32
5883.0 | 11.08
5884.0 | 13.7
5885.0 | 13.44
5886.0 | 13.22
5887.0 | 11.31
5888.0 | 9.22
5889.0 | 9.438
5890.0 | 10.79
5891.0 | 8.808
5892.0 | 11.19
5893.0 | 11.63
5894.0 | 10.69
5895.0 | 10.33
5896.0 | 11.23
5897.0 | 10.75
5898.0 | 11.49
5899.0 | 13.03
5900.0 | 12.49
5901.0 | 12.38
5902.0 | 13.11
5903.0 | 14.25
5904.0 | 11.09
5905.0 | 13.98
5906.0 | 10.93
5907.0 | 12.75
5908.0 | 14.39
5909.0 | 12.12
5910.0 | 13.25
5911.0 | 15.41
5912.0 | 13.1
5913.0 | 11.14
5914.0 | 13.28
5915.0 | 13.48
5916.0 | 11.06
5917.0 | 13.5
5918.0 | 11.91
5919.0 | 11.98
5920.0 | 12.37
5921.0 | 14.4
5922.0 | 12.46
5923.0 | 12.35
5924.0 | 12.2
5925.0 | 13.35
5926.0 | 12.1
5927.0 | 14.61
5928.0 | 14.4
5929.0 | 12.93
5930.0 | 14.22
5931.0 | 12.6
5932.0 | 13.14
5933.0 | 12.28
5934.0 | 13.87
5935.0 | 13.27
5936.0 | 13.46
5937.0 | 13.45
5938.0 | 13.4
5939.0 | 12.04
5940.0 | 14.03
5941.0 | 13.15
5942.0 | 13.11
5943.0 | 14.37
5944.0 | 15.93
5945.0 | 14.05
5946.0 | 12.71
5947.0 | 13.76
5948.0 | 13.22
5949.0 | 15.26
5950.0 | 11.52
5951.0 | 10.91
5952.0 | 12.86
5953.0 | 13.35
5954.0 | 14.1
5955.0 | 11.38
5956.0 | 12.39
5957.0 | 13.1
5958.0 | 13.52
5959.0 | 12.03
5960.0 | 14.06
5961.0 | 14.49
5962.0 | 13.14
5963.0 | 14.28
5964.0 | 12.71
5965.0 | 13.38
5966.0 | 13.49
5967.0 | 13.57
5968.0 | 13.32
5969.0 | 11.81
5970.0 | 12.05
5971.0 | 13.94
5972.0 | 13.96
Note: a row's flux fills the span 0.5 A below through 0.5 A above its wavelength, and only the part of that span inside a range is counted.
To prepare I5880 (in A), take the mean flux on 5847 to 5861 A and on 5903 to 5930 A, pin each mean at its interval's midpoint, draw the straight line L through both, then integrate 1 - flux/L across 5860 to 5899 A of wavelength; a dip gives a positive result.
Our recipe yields 3.71 A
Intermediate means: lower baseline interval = 14.1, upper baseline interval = 12.9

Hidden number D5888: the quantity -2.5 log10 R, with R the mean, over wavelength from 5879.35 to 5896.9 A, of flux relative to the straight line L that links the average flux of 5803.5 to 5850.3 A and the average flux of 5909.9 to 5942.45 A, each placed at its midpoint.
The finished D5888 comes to 0.19 mag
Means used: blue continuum 14.1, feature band 11.3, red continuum 13.1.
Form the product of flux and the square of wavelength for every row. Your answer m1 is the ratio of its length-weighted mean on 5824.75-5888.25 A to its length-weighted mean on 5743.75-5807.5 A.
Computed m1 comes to 1.00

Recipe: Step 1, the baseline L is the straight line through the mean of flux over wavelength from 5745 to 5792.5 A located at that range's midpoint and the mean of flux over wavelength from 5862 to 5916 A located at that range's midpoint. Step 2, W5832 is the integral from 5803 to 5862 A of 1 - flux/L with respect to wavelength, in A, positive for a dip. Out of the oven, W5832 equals -4.3 A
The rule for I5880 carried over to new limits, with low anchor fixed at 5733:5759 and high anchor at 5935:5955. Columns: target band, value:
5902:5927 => 1.20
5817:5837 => -0.28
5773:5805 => 0.83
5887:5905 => 2.90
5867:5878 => 0.26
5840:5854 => -0.38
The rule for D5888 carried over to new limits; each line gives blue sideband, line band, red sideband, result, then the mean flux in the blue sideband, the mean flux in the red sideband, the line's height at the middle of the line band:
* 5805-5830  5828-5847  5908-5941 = 0.00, 14.1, 13.1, 13.9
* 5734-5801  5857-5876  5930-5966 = 0.02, 14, 13.3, 13.6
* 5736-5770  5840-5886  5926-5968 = 0.01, 14.1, 13.3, 13.7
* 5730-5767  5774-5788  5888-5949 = 0.04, 14.2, 12.7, 13.9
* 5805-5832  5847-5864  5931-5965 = 0.00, 14.1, 13.3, 13.8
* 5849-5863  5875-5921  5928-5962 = 0.12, 13.9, 13.3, 13.6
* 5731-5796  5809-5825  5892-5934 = -0.05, 14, 12.6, 13.5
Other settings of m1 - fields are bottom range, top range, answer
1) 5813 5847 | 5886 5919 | 0.88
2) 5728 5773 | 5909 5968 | 0.99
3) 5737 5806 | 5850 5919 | 0.95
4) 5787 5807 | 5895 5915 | 0.93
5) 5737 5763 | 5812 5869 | 1.03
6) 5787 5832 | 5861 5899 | 0.90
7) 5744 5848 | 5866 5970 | 0.96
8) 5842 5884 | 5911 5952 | 1.00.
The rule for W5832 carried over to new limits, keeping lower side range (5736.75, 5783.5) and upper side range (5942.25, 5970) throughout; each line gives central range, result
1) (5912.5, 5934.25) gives 0.79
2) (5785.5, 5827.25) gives -0.89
